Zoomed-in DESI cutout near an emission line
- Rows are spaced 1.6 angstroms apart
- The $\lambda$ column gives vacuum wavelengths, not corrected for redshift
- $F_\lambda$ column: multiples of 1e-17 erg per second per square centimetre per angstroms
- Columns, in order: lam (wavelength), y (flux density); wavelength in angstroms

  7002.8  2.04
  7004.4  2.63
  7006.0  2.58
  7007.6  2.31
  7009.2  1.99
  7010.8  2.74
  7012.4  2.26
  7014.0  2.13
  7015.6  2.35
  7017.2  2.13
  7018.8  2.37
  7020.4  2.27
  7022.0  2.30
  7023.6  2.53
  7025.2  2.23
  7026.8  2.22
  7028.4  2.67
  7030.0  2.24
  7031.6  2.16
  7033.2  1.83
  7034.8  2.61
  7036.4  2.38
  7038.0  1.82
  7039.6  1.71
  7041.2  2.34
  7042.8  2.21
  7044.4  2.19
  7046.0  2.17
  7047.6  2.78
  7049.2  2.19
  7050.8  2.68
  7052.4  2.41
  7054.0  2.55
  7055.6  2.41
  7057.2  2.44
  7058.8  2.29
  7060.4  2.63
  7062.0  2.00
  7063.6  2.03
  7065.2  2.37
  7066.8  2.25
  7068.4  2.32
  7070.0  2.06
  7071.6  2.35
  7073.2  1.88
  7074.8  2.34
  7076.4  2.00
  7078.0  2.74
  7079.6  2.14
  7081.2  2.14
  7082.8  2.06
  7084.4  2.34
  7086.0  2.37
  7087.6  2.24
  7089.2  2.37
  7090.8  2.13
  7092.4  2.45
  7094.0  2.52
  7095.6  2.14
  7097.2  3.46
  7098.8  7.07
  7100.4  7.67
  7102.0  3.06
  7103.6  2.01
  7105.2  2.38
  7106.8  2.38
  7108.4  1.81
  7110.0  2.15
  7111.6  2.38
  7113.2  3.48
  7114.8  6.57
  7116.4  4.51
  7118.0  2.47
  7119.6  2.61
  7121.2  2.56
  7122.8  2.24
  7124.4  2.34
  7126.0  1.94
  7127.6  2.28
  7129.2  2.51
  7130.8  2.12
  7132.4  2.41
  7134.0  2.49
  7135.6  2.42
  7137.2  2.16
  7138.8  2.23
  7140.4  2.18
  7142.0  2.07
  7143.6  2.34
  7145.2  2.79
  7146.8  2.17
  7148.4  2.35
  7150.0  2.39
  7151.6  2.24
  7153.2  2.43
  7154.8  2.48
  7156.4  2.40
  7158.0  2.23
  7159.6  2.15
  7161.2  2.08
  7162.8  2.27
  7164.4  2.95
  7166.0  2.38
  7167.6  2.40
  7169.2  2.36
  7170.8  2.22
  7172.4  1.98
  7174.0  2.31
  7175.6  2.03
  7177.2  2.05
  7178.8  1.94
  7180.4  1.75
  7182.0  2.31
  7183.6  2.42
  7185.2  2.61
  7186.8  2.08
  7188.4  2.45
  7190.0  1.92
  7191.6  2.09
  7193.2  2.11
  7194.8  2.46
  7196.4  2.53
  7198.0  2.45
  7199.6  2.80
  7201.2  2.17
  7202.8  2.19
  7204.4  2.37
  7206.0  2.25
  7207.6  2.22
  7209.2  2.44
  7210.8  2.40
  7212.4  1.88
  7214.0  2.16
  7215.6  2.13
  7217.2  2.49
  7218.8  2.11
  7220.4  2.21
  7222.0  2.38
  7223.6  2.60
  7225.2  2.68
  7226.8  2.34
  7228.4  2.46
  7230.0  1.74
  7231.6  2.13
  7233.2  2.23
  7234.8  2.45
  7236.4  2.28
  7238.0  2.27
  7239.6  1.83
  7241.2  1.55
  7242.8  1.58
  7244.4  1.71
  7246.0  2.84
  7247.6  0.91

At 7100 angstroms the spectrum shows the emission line [S II]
